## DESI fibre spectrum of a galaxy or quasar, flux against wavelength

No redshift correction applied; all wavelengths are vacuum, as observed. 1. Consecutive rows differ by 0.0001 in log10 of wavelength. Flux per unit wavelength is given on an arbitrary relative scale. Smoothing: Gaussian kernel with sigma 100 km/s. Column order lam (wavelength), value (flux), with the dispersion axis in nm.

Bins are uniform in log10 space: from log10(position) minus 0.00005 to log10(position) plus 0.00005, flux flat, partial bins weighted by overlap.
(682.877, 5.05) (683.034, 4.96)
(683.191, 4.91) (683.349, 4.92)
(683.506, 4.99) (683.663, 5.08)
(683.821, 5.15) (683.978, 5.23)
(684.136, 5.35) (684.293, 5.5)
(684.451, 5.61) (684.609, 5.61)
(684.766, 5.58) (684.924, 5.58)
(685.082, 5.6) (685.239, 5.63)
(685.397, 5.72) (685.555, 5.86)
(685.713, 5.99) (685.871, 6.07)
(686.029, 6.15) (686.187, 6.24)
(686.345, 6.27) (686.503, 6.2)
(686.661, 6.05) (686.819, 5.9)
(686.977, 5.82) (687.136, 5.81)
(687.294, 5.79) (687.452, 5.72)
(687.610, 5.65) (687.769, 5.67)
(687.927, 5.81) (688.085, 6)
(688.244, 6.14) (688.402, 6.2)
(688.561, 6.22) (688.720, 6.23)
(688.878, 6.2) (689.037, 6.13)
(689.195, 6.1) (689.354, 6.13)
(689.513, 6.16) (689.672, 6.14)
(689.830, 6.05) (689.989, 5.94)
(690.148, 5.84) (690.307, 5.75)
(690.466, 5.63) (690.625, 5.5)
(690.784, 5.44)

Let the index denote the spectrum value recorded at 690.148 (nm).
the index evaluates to 5.84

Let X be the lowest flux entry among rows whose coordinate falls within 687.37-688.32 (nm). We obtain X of 5.65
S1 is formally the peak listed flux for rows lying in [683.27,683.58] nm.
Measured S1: 4.99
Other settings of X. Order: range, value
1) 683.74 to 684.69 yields 5.15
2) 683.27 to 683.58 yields 4.92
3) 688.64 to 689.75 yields 6.1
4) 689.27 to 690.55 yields 5.63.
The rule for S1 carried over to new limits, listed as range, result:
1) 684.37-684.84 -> 5.61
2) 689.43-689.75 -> 6.16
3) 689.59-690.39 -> 6.14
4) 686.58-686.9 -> 6.05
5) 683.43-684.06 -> 5.23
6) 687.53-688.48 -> 6.2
